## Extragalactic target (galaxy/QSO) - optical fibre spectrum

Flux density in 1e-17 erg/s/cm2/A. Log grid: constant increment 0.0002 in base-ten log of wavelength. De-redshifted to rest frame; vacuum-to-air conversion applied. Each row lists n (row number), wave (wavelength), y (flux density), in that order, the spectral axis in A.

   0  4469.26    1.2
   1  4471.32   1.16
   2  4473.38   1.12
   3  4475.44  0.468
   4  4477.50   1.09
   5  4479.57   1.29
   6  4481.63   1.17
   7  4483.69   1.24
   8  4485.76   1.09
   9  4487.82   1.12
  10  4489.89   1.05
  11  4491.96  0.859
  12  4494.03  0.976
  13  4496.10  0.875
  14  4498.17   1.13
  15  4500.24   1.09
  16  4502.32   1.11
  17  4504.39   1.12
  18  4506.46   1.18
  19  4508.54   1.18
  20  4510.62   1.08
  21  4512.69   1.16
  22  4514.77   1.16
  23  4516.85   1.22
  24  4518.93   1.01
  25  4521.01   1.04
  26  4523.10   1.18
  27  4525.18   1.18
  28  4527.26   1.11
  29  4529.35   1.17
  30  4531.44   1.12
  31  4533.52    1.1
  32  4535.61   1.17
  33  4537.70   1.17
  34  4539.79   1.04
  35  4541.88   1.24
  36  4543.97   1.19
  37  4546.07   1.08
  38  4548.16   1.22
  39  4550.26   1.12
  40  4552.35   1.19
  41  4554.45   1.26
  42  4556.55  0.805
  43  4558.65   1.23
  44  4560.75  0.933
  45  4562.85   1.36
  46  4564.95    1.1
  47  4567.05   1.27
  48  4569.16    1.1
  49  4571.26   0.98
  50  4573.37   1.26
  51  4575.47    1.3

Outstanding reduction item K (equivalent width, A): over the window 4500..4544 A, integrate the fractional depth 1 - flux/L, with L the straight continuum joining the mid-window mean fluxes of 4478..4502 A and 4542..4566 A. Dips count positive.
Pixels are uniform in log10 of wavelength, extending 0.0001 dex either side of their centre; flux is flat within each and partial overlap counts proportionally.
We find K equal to -1.1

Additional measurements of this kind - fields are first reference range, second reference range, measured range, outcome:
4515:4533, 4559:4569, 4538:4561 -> 0.5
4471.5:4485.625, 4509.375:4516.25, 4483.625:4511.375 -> 0.9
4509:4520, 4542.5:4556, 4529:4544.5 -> 0.1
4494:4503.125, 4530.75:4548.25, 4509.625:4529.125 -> -0.6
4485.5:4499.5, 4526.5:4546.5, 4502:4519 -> -1.3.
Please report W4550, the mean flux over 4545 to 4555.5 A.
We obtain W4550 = 1.17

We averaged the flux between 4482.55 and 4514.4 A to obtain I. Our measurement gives 1.09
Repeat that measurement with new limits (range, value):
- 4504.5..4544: 1.14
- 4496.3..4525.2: 1.12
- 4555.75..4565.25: 1.09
